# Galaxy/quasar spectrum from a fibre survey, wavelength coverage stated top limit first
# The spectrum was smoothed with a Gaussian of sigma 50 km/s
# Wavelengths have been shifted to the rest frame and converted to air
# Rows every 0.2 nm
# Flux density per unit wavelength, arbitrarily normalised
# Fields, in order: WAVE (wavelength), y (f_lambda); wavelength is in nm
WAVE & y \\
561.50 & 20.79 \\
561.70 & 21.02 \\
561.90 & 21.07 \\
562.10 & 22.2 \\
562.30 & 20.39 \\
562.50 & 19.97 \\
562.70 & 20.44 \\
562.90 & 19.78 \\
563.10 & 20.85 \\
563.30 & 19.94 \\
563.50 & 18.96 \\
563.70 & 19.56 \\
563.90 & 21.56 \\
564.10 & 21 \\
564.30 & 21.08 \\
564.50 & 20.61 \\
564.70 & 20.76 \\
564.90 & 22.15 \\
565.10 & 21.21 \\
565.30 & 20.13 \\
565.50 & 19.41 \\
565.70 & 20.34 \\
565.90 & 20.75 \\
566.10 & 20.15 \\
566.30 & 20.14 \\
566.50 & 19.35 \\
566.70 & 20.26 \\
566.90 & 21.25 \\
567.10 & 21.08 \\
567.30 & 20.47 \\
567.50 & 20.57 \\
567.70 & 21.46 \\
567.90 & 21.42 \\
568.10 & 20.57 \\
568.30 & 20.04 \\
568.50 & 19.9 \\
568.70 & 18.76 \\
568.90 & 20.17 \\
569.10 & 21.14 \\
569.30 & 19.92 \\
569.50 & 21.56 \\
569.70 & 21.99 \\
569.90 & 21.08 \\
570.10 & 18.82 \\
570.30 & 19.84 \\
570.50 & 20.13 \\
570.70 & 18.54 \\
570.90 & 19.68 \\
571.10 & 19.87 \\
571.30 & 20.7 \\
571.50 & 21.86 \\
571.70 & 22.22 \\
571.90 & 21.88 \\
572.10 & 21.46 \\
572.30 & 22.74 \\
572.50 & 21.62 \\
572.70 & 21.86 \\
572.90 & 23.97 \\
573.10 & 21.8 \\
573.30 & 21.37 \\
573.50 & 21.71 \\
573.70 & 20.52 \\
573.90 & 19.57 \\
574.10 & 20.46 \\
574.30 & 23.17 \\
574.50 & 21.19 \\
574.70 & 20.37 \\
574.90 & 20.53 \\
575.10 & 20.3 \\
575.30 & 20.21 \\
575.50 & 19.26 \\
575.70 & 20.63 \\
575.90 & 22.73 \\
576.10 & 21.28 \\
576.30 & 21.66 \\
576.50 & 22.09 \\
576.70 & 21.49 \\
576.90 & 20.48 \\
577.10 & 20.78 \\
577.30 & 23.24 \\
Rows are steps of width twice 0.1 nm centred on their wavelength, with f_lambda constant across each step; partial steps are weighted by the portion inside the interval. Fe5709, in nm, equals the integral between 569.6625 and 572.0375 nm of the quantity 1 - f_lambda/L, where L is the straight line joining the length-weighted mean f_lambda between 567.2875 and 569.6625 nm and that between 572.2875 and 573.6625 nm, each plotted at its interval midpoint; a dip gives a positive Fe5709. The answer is 0.09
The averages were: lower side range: 20.5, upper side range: 22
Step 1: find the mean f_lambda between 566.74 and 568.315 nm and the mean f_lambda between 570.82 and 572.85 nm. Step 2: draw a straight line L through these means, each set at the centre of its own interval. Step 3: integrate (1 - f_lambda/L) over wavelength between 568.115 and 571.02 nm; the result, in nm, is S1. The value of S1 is 0.142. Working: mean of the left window 20.9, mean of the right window 21.5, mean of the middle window 20.1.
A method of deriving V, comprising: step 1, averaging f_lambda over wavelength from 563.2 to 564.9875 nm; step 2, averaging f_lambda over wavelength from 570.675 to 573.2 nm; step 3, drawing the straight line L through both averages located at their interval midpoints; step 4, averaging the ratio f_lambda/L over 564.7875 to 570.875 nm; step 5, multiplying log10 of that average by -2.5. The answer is 0.032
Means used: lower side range 20.6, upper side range 21.5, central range 20.4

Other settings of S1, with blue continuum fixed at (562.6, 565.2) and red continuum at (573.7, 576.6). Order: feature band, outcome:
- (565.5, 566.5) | 0.025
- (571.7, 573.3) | -0.098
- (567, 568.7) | 0.012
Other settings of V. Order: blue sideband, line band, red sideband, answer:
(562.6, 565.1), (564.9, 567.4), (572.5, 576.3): 0.01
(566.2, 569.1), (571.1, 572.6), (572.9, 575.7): -0.05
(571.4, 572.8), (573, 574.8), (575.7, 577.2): 0.03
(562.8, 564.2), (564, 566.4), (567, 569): -0.02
